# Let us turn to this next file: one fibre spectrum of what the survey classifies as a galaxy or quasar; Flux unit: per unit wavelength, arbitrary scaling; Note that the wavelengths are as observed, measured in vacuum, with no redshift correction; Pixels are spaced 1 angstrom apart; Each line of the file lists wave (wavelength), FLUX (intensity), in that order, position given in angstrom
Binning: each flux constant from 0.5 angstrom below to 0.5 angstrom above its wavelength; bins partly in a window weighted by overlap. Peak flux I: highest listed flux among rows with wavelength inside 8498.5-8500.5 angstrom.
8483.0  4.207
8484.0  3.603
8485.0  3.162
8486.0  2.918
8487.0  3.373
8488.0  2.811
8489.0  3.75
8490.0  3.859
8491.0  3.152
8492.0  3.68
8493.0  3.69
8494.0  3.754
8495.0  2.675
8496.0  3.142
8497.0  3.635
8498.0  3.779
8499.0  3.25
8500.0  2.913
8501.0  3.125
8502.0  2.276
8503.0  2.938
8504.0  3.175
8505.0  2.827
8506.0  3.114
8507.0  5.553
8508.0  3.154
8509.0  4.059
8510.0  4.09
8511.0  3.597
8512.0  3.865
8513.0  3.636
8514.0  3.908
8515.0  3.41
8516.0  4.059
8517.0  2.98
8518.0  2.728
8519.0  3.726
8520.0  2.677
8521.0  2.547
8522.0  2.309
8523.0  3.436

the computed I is 3.25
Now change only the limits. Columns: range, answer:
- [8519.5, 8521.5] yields 2.677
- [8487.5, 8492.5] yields 3.859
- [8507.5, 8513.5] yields 4.09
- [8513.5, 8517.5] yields 4.059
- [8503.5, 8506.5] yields 3.175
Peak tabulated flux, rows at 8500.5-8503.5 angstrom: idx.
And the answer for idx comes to 3.125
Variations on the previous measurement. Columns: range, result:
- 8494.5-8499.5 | 3.779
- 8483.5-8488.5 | 3.603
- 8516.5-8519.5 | 3.726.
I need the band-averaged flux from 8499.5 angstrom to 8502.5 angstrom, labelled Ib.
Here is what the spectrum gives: 2.77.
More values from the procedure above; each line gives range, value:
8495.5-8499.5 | 3.45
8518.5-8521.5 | 2.98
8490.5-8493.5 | 3.51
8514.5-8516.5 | 3.73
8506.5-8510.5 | 4.21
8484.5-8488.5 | 3.07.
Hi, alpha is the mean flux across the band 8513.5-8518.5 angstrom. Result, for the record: 3.42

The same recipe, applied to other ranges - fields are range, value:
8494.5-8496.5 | 2.91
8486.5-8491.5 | 3.39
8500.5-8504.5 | 2.88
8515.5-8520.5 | 3.23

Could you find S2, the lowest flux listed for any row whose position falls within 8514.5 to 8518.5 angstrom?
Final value 2.728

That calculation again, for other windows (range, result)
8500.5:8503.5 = 2.276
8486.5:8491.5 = 2.811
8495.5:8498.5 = 3.142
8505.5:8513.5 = 3.114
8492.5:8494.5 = 3.69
